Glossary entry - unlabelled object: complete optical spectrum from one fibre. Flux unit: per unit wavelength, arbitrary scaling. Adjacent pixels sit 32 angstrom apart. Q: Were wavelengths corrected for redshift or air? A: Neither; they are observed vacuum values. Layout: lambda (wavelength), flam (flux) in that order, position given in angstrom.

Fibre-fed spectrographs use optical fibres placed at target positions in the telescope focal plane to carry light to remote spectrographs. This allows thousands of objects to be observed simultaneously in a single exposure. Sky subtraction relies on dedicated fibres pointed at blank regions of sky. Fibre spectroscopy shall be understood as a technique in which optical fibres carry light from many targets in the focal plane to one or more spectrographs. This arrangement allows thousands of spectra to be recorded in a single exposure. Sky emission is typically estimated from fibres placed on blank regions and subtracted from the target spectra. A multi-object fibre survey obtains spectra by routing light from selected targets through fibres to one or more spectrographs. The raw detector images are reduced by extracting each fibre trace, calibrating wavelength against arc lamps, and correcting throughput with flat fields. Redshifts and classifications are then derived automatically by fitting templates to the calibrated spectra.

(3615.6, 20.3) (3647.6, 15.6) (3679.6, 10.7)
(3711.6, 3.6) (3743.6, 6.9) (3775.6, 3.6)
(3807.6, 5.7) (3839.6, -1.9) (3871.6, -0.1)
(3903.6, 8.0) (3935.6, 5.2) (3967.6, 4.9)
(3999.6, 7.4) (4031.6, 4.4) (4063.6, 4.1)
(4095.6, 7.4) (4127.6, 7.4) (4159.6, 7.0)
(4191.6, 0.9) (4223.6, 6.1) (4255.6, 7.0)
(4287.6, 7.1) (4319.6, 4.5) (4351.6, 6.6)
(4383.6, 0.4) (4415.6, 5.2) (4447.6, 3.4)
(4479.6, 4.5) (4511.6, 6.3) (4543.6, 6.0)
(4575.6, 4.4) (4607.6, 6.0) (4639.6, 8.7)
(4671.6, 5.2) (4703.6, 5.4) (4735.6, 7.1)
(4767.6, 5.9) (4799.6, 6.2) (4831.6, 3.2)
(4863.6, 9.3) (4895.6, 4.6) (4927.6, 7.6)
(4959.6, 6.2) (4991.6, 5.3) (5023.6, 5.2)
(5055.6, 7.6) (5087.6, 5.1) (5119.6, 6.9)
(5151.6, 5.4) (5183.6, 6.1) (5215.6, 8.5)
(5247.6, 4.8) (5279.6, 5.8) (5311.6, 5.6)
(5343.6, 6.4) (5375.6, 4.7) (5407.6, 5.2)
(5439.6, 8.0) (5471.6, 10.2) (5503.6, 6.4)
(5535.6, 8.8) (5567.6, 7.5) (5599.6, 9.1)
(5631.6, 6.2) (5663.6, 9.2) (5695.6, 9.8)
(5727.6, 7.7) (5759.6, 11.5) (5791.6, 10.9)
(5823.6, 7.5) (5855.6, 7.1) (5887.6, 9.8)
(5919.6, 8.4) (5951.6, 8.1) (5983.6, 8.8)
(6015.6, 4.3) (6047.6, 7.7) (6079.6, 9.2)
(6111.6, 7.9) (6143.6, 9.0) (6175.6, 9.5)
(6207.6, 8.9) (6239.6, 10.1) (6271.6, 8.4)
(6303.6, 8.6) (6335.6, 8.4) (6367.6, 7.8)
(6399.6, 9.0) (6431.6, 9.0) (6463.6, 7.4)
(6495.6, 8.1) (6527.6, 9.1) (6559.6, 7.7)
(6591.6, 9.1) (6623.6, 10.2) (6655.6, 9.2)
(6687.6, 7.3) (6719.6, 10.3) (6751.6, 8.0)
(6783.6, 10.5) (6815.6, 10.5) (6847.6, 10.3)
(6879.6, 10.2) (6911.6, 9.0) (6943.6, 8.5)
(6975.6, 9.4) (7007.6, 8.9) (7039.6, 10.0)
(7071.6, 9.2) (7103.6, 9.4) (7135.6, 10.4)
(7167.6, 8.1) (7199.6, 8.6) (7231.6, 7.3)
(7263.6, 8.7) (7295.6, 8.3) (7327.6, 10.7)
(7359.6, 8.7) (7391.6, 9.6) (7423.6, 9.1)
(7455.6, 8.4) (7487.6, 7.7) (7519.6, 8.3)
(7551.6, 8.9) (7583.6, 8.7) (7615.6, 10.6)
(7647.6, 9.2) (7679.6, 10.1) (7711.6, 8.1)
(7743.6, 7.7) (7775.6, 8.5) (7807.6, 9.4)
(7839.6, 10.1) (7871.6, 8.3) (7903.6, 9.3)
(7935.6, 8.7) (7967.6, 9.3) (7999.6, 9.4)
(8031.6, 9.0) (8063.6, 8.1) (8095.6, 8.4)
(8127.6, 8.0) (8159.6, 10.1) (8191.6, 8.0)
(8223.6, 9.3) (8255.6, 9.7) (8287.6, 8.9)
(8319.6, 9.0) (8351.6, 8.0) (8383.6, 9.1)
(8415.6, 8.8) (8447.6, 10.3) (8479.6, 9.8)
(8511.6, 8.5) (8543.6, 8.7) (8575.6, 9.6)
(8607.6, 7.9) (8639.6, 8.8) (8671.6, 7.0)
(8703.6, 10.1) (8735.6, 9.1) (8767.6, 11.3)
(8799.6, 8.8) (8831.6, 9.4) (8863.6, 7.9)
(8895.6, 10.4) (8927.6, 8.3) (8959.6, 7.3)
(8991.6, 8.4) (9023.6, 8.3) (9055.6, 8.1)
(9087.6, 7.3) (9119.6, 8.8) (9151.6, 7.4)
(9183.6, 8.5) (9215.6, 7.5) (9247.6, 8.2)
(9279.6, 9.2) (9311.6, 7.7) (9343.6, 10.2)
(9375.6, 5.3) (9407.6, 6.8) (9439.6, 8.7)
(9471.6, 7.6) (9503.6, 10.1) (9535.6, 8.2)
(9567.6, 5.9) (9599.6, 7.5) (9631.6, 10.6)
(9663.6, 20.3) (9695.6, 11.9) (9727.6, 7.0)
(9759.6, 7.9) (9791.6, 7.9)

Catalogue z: 0.47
